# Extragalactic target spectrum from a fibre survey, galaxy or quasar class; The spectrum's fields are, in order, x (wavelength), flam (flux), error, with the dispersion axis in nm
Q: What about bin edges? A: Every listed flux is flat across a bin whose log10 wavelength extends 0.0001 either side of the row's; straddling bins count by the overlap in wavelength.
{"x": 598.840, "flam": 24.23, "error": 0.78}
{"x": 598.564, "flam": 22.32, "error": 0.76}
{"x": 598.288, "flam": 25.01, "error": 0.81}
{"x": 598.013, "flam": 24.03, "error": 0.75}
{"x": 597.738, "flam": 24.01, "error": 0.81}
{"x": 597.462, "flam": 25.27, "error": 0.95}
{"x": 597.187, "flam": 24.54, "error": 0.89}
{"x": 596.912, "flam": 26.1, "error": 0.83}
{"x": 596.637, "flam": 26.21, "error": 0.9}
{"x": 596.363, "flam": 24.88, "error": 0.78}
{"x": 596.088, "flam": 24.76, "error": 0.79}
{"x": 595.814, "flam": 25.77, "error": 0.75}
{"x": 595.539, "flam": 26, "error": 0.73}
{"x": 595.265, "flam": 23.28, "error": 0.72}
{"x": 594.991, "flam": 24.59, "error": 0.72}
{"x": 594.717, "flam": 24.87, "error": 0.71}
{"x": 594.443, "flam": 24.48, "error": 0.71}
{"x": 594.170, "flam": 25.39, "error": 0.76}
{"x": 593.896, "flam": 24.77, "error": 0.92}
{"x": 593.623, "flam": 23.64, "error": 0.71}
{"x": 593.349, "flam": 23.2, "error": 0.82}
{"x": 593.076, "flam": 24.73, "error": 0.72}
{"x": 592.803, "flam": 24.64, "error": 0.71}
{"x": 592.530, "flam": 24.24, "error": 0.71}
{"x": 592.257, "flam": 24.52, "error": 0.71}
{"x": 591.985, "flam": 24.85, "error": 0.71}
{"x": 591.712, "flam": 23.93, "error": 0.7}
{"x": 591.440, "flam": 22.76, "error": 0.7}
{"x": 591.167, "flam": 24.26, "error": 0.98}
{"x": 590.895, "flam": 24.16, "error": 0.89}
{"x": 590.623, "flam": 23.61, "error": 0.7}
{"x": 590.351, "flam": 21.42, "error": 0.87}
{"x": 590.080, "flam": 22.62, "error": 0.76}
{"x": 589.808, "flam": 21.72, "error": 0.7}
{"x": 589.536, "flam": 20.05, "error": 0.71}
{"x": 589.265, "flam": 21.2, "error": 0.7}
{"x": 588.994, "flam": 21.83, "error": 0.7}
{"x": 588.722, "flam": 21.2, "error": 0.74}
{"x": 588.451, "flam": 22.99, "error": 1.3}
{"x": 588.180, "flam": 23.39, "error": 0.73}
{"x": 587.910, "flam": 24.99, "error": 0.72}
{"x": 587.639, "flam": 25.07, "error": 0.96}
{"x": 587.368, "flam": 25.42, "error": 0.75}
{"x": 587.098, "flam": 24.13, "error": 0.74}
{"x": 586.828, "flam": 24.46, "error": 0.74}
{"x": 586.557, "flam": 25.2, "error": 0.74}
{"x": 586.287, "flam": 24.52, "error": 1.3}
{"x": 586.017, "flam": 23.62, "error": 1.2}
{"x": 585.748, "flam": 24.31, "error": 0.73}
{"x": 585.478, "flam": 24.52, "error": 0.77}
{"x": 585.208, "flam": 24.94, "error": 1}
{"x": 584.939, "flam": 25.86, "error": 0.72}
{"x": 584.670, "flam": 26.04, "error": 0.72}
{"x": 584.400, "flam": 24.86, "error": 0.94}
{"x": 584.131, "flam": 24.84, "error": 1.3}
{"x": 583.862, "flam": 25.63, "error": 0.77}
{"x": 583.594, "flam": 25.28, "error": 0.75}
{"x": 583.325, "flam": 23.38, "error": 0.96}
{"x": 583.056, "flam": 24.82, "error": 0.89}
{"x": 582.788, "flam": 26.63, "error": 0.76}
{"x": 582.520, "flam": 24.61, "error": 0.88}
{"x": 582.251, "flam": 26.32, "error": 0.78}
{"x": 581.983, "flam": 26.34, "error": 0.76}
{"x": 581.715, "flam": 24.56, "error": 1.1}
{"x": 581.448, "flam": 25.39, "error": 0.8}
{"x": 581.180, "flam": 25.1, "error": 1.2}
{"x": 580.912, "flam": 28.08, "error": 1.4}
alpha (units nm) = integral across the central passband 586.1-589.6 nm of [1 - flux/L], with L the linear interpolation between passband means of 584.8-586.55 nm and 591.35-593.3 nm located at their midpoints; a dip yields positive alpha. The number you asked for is 0.15 nm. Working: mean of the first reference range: 24.7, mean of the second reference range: 24.2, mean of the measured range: 23.5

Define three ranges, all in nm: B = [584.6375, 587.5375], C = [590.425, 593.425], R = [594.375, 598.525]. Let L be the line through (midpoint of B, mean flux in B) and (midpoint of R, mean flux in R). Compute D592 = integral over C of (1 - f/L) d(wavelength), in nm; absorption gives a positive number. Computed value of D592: 0.095 nm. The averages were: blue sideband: 24.8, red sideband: 24.9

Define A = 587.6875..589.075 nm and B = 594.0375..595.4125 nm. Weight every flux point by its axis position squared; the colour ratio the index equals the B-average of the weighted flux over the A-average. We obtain 1.09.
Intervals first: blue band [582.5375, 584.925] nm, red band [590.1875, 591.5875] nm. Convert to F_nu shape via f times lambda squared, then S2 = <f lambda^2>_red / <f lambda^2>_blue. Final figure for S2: 0.9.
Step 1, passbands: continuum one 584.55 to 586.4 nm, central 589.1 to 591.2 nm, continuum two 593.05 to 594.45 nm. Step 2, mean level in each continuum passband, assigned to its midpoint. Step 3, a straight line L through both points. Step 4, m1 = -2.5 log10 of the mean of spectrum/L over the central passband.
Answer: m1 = 0.10 mag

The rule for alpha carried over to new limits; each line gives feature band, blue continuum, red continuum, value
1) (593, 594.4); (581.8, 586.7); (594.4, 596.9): 0.04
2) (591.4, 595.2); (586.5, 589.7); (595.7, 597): 0.05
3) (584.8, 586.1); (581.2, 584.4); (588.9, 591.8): -0.02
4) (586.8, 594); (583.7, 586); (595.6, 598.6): 0.44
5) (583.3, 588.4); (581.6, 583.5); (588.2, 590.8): -0.24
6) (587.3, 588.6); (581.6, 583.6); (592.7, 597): 0.04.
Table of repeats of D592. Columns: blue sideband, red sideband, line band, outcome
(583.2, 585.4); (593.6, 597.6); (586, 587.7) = 0.03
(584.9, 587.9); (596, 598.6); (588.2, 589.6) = 0.17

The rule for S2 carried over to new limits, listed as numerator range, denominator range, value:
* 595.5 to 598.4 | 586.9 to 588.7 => 1.07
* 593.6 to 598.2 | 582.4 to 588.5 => 1.04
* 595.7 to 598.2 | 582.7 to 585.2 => 1.04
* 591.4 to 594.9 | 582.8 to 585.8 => 1.00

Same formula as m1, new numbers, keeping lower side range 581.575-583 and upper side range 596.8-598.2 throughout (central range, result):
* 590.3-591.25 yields 0.07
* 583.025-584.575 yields 0.03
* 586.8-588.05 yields 0.02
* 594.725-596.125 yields 0.00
